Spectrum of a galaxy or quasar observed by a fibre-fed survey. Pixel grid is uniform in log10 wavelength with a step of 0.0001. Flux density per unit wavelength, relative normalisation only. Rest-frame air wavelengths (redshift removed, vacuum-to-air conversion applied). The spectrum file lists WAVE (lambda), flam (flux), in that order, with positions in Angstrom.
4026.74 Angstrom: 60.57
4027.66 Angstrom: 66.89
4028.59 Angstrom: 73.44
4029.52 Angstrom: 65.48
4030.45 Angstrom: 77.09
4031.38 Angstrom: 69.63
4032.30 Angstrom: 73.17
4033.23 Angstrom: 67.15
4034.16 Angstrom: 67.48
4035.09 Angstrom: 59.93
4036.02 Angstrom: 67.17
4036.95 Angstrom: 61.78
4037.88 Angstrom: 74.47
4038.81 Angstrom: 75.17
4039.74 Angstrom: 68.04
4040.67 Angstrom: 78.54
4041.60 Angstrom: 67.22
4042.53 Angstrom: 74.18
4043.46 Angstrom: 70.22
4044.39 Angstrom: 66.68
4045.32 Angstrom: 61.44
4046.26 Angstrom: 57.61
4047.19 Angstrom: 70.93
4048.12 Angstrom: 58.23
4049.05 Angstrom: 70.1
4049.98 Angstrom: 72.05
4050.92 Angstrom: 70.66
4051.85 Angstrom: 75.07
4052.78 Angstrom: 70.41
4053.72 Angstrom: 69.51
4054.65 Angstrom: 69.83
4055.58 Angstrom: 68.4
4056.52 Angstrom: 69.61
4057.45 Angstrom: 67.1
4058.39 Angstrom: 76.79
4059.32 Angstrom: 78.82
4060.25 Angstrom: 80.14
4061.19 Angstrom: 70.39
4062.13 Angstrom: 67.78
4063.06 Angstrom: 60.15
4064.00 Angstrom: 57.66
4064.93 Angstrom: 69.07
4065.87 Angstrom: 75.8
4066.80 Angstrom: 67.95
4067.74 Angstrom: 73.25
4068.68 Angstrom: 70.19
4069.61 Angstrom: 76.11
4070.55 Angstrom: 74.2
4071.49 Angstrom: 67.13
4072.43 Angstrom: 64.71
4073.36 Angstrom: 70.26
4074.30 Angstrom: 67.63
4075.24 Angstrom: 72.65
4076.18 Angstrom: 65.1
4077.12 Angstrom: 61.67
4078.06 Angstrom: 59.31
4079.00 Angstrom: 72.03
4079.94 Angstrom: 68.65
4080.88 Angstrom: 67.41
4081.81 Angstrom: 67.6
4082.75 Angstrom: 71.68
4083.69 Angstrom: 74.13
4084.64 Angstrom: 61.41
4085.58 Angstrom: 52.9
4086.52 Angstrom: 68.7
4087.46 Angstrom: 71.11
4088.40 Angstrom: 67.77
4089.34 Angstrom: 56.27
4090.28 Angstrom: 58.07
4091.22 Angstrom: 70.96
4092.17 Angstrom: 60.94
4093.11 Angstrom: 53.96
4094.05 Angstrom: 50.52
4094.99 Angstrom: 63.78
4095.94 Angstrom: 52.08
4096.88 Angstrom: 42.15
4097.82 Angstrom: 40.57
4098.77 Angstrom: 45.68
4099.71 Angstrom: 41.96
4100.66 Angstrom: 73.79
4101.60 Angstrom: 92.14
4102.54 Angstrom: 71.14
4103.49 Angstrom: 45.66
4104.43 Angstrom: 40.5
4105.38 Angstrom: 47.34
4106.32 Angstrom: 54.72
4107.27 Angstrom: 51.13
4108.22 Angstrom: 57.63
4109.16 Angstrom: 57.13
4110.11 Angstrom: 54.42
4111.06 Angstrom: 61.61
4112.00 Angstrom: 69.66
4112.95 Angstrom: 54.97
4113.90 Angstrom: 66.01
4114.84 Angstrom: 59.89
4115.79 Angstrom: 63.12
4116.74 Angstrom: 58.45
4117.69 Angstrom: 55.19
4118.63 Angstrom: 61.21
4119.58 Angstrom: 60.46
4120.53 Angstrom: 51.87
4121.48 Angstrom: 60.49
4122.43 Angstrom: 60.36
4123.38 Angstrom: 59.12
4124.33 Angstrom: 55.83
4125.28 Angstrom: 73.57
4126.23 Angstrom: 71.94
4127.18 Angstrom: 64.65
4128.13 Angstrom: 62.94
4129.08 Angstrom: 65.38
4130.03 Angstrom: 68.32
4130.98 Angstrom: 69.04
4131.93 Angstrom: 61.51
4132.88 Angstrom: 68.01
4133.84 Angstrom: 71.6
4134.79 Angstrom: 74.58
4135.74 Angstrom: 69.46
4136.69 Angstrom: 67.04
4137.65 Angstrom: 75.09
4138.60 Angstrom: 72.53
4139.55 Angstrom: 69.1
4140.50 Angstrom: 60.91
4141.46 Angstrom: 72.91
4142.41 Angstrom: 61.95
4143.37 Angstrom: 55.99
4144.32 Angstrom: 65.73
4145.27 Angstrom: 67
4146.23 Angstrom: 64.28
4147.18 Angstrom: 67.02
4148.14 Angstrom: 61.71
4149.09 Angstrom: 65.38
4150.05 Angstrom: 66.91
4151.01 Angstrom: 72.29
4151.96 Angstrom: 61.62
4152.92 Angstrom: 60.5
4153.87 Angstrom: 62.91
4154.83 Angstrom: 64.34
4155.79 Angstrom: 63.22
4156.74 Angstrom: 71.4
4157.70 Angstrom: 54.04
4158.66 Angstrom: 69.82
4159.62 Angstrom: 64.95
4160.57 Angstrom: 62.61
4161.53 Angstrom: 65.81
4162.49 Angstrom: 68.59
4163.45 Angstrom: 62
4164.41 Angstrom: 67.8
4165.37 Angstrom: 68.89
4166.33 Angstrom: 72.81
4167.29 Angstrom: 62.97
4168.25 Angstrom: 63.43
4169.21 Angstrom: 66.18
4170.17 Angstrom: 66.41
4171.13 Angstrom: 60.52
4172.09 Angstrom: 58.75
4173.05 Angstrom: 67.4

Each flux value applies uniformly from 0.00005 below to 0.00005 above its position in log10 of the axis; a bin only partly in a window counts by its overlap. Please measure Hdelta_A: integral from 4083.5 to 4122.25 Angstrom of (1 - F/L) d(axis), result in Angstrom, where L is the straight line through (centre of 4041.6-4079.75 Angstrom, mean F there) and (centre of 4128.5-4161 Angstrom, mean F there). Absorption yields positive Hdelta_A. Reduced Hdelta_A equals 5.22 Angstrom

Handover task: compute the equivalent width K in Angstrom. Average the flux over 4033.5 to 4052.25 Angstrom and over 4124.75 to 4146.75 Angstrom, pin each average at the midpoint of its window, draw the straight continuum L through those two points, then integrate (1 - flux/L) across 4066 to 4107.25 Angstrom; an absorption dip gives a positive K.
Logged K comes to 3.2 Angstrom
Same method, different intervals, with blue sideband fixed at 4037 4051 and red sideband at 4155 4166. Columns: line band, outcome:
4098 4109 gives 1.8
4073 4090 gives 0.3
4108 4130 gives 1.7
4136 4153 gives -0.1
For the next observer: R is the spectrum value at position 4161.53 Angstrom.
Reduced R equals 65.81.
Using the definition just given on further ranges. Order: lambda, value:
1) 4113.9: 66.01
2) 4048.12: 58.23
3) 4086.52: 68.7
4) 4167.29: 62.97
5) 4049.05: 70.1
